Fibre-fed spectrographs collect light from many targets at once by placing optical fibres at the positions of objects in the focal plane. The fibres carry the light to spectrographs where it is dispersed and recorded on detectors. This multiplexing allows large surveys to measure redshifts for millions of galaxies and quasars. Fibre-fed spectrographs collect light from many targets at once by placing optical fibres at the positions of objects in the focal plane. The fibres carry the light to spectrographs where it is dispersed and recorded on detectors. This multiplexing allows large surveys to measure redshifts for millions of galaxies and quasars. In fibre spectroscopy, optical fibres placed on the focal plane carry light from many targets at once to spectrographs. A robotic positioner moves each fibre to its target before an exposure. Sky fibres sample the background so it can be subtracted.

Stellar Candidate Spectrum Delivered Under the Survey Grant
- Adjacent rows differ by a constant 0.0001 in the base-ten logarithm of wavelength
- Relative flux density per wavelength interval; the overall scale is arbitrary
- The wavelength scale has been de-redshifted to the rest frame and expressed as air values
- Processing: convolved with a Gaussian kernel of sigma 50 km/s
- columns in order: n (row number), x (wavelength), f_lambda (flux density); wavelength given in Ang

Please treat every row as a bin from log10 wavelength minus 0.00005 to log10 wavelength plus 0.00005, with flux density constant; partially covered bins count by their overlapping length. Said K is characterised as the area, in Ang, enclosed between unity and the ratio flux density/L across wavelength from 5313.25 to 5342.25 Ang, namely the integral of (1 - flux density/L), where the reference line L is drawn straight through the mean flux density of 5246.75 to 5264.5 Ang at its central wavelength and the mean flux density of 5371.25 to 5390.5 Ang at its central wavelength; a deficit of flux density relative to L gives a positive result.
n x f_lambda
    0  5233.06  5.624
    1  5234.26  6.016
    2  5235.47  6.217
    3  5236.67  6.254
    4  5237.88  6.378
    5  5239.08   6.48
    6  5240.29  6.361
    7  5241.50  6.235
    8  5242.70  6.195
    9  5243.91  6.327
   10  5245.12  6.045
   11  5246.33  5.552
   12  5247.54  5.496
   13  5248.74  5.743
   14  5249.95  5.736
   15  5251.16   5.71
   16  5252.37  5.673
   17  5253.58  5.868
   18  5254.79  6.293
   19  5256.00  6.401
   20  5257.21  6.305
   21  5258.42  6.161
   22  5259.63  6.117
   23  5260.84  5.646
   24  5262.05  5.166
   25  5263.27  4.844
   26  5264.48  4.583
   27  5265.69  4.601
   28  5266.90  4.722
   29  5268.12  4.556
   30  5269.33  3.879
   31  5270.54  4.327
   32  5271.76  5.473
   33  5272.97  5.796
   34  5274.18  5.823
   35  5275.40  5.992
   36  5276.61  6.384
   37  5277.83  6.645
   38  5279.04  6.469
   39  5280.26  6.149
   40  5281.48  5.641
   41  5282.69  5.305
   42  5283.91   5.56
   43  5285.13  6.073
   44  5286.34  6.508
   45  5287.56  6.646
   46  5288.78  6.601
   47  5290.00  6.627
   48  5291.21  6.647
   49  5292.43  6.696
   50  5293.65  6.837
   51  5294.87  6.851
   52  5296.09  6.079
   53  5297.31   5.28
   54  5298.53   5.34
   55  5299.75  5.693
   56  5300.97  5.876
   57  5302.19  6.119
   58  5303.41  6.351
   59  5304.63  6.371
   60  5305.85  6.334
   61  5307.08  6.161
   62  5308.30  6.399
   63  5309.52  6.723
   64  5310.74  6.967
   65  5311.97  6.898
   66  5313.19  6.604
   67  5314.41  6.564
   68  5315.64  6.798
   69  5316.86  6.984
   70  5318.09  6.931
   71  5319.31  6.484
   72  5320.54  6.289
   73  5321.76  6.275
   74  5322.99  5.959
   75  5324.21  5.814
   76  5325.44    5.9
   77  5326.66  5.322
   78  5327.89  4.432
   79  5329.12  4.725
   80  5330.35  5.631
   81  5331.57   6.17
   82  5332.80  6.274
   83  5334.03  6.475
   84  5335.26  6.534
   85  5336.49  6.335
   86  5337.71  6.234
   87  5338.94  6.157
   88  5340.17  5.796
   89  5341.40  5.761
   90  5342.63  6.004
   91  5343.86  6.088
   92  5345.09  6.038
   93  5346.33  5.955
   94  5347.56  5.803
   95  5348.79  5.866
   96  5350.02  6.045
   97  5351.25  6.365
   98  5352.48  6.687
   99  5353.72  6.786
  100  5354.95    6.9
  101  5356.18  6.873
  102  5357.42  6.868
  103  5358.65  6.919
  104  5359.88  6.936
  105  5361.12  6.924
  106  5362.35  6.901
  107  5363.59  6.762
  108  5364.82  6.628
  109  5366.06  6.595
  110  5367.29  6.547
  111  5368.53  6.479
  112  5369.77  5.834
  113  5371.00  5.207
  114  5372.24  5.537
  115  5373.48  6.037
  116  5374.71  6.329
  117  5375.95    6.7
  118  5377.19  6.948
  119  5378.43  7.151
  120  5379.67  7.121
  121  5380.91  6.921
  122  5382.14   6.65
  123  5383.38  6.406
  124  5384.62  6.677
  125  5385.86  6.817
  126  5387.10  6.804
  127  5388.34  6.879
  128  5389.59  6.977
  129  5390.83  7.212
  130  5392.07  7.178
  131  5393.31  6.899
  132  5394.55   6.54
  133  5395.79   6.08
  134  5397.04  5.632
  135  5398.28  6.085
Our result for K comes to 0.80 Ang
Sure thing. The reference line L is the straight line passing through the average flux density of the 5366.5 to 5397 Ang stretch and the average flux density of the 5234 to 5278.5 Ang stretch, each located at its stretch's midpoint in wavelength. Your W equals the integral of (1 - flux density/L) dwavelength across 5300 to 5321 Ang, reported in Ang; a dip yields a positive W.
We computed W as -1.44 Ang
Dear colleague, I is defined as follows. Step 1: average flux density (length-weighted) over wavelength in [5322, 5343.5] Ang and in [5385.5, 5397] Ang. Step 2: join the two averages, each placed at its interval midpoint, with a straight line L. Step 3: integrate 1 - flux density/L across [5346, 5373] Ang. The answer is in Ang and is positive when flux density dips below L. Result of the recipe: -0.7 Ang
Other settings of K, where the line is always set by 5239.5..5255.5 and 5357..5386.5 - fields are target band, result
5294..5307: 0.35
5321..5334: 1.35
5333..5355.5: 0.80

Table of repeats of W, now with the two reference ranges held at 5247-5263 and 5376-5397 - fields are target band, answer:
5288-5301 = -0.3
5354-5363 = -0.4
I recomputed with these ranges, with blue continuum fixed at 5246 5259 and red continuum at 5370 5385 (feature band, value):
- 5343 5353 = 0.4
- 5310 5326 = -0.8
